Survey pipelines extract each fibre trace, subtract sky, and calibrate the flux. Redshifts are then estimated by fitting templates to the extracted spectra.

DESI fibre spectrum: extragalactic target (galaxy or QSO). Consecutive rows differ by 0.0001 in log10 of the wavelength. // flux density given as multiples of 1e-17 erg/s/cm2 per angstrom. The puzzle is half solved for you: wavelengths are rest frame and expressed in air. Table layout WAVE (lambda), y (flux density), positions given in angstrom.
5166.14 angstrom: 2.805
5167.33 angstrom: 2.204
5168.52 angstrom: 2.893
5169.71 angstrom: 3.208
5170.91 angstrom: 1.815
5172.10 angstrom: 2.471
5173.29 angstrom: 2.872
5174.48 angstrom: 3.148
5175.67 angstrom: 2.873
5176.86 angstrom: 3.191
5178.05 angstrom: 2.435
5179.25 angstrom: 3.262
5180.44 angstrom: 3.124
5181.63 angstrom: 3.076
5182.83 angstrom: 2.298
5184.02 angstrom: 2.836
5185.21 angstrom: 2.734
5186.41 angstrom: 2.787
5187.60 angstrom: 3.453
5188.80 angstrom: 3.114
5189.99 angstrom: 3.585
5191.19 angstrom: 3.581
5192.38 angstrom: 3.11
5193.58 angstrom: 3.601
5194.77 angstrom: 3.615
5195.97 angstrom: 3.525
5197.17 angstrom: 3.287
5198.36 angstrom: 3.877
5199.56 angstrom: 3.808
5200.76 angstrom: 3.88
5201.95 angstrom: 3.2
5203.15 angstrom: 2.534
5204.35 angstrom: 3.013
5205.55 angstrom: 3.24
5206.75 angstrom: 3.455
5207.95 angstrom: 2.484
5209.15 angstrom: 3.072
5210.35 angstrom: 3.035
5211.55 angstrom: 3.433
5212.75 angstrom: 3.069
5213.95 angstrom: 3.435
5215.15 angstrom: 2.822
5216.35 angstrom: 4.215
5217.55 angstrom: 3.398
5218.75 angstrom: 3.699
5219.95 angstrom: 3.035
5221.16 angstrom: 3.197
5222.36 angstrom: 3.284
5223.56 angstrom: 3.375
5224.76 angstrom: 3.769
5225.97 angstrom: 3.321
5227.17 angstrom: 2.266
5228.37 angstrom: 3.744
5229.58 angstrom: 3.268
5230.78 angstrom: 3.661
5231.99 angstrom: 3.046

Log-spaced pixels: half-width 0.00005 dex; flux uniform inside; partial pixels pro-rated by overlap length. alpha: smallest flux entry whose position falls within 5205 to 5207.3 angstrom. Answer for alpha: 3.24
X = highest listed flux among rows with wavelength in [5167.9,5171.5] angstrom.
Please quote 3.208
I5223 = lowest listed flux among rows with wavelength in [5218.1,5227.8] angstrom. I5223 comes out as 2.266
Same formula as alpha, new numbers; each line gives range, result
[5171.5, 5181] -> 2.435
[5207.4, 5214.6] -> 2.484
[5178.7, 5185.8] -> 2.298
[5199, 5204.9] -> 2.534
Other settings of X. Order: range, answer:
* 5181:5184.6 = 3.076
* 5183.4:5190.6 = 3.585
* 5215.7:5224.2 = 4.215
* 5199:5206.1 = 3.88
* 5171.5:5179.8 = 3.262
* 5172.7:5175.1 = 3.148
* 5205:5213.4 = 3.455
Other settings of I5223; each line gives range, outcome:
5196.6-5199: 3.287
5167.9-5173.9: 1.815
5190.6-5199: 3.11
